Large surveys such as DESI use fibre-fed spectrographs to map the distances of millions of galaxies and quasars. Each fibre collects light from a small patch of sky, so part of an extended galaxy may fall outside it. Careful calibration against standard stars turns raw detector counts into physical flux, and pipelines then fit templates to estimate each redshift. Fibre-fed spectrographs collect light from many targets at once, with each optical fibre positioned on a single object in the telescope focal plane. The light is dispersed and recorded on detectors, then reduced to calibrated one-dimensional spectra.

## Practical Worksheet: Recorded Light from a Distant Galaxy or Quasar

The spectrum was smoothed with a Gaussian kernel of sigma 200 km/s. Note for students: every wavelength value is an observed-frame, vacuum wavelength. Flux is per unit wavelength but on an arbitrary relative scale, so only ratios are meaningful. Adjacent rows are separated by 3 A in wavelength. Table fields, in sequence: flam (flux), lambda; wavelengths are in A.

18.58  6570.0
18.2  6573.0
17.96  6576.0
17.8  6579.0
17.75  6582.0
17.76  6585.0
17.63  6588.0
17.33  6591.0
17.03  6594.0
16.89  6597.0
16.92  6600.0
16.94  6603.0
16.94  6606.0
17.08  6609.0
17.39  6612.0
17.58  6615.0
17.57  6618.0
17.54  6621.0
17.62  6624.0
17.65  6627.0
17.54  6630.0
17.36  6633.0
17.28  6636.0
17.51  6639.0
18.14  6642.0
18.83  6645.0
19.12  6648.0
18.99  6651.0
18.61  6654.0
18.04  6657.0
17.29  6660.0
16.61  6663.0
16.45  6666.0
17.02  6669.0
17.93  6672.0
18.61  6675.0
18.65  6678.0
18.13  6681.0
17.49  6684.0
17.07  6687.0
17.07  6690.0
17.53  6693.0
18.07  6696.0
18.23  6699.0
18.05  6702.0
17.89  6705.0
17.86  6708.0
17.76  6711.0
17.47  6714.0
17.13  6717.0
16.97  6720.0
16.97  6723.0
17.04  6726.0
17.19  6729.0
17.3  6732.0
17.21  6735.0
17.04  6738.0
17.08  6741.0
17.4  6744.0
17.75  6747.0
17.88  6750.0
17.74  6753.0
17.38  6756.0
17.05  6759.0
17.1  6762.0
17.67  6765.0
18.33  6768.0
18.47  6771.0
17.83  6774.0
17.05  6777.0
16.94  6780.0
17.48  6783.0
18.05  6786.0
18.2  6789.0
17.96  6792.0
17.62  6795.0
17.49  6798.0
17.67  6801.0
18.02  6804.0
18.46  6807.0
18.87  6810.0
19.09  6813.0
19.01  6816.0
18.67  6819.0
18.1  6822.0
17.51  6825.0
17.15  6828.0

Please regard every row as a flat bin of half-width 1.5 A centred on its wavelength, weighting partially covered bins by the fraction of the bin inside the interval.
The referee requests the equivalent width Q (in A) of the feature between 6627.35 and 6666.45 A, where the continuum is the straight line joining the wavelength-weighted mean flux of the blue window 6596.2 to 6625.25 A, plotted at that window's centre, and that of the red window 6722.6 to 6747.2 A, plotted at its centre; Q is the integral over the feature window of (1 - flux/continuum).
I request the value -1.41 A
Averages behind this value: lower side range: 17.3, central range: 17.9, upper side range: 17.2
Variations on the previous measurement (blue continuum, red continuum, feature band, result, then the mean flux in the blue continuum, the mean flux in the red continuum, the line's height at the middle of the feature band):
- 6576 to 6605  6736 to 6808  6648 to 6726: -0.80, 17.4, 17.6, 17.5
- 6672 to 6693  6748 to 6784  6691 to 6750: 0.78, 17.8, 17.6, 17.7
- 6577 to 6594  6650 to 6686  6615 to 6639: 0.25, 17.6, 17.8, 17.7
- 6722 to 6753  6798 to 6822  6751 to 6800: 0.70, 17.3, 18.4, 17.9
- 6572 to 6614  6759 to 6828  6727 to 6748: 0.62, 17.4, 17.9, 17.8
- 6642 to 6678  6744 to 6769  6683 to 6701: 0.27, 18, 17.6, 17.9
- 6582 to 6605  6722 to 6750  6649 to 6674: -0.60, 17.2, 17.3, 17.3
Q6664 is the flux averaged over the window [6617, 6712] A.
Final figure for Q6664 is 17.8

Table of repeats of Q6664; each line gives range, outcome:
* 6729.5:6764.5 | 17.4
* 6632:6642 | 17.5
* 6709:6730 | 17.2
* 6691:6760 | 17.5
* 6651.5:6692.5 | 17.6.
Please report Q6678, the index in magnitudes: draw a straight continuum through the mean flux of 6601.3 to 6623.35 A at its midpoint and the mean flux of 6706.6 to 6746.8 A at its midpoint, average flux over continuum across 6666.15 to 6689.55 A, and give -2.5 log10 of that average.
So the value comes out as -0.03 mag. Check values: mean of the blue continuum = 17.3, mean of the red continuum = 17.3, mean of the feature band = 17.7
